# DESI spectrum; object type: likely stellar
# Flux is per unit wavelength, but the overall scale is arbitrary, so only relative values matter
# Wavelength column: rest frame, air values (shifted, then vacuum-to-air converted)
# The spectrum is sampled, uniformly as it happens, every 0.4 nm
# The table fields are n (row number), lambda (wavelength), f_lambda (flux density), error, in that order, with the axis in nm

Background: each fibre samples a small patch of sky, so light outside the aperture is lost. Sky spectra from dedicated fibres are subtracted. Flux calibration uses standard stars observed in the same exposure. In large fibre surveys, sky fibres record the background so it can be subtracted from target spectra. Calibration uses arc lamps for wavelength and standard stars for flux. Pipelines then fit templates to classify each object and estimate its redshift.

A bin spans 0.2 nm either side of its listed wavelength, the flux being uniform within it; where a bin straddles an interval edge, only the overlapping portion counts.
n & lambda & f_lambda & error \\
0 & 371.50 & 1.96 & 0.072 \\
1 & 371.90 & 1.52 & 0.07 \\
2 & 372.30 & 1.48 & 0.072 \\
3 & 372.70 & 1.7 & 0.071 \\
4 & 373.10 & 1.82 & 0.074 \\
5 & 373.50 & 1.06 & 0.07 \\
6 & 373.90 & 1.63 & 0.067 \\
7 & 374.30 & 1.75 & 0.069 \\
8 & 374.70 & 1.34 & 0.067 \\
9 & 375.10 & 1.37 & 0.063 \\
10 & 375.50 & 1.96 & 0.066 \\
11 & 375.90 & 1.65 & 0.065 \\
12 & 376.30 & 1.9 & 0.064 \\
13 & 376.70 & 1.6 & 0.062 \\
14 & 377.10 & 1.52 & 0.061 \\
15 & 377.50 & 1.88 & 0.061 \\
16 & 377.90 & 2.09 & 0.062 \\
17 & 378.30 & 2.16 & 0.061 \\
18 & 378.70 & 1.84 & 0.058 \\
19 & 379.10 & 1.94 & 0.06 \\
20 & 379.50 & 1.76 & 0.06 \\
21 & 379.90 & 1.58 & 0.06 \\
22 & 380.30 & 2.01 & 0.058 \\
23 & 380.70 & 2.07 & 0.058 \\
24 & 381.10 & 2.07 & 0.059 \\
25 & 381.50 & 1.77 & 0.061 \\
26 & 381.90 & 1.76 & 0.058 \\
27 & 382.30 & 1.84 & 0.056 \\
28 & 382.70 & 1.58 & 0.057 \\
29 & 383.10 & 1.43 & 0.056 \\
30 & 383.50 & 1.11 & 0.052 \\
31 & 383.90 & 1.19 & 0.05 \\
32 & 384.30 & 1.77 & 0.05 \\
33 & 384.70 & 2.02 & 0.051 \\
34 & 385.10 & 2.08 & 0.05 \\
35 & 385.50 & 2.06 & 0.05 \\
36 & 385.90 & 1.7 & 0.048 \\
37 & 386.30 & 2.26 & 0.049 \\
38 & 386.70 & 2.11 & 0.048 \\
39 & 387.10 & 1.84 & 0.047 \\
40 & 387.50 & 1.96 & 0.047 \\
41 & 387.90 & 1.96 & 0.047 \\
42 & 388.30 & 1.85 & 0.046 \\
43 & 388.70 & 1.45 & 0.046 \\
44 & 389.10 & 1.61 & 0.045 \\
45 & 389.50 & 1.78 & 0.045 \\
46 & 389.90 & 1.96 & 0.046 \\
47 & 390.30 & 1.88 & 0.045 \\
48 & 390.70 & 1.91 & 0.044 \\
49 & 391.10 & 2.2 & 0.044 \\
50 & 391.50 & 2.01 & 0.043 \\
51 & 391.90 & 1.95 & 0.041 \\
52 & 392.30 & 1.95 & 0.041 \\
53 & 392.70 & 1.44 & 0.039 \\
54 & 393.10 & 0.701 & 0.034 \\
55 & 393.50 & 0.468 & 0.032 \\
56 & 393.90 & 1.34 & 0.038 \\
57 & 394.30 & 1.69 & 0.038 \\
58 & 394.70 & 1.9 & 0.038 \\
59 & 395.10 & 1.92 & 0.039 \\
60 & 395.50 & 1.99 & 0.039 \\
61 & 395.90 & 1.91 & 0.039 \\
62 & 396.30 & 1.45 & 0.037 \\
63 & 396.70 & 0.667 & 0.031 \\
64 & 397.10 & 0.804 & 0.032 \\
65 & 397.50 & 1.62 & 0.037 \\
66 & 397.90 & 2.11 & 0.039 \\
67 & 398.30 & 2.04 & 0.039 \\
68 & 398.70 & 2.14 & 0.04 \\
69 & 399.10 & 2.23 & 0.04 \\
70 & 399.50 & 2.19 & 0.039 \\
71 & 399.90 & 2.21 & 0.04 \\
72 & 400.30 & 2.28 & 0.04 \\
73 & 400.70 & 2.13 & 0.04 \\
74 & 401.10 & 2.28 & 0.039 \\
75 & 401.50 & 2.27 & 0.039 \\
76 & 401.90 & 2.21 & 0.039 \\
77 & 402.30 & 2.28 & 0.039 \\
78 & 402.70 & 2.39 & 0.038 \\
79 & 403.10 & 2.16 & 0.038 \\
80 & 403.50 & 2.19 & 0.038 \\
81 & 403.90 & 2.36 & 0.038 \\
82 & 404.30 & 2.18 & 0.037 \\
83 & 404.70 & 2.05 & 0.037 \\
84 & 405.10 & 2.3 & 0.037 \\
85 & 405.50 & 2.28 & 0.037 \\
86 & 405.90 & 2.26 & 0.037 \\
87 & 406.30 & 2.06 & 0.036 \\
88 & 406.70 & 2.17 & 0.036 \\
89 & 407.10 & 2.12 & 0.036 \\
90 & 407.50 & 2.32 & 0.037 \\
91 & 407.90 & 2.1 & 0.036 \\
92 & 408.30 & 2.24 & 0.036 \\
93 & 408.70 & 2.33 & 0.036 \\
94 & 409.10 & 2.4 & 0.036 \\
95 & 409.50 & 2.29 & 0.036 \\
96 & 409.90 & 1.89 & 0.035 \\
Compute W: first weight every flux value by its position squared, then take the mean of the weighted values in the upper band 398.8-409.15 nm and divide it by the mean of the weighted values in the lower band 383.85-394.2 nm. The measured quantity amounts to 1.4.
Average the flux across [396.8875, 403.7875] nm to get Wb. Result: 2.09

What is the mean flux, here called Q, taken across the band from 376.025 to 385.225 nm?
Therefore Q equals 1.78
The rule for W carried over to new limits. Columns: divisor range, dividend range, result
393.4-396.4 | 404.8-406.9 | 1.43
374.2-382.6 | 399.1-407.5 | 1.40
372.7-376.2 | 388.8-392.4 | 1.30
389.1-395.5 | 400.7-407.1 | 1.40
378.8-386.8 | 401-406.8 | 1.38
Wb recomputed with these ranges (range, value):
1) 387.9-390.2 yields 1.76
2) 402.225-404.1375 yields 2.27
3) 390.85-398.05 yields 1.56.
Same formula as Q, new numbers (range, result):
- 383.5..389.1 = 1.83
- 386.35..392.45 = 1.9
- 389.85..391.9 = 1.99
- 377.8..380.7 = 1.92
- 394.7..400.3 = 1.81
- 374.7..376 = 1.61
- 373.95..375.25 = 1.51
